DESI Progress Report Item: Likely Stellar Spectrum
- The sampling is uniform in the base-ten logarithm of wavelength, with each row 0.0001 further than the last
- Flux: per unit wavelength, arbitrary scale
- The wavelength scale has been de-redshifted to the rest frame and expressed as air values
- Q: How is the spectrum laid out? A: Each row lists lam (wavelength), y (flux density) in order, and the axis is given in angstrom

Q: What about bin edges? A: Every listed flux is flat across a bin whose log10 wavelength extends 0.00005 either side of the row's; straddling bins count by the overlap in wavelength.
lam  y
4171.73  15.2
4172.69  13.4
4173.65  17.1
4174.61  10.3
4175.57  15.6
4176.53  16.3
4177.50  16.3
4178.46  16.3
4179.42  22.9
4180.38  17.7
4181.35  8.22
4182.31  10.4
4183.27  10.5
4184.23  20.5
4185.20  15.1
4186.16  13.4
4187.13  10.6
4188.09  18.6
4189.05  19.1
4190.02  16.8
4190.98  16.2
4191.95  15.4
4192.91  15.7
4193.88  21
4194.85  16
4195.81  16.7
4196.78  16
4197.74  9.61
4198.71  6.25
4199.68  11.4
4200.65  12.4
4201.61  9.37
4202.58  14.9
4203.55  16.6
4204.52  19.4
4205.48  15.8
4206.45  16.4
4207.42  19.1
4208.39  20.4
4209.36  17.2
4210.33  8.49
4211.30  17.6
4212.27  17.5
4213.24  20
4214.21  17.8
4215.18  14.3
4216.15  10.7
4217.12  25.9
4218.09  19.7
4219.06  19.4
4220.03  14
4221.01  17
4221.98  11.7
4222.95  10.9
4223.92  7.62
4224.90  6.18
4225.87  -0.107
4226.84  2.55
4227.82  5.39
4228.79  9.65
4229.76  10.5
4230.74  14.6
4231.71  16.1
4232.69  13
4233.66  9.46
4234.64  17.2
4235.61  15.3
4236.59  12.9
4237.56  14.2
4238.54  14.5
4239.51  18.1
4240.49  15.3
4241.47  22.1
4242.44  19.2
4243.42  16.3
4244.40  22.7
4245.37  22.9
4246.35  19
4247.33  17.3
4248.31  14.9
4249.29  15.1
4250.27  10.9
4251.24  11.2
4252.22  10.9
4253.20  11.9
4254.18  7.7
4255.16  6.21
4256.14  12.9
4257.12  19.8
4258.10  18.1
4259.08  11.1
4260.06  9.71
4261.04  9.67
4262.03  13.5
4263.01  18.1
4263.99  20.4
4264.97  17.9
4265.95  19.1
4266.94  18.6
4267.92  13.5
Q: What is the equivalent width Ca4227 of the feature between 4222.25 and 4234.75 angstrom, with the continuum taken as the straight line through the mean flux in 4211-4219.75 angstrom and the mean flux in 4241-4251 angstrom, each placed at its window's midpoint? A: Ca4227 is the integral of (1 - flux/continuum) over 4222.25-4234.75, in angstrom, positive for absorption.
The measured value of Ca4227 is 6.0 angstrom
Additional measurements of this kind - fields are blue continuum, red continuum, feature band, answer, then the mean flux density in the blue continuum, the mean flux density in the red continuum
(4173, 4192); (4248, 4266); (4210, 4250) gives -1.20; 15.3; 13.5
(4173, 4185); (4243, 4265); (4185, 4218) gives -1.55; 15.1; 14.6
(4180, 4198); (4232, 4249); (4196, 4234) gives 5.78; 15.2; 16.7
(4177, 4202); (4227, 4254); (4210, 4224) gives -1.10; 14.7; 14.6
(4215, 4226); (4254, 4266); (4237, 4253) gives -2.92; 13.5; 14.2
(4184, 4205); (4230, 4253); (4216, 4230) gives 3.59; 15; 15.7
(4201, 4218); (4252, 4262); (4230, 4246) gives -3.20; 16.6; 11.9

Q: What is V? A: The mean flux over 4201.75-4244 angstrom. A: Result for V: 14.5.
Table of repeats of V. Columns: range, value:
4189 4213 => 15.4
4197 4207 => 13.3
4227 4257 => 14.2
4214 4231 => 12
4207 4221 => 17.3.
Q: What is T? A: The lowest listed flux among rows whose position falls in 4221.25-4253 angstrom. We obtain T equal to -0.107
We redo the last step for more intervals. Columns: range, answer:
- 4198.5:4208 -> 6.25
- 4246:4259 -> 6.21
